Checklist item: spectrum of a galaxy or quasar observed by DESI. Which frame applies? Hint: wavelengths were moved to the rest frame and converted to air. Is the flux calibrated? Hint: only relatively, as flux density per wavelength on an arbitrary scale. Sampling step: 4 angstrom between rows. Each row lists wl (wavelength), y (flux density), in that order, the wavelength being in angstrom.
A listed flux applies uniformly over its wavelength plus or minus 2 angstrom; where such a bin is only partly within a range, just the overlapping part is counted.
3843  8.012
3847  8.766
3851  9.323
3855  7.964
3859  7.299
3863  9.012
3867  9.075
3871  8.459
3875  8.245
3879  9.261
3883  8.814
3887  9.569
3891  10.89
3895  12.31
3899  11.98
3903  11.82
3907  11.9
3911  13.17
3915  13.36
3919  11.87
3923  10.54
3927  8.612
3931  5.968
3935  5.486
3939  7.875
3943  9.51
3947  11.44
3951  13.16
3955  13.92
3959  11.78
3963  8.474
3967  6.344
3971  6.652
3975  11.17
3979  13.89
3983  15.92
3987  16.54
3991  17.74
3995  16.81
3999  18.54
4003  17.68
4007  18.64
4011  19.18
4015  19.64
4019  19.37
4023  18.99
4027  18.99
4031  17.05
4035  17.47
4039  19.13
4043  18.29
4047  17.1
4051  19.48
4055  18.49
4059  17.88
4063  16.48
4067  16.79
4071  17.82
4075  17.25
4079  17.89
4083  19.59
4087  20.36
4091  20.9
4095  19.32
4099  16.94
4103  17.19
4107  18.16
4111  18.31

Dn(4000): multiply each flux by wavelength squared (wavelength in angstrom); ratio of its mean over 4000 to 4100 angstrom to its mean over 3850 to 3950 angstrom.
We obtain 2.0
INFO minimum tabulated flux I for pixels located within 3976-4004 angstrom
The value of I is 13.89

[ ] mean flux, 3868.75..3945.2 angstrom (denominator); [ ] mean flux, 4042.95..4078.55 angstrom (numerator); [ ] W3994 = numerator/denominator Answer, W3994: 1.8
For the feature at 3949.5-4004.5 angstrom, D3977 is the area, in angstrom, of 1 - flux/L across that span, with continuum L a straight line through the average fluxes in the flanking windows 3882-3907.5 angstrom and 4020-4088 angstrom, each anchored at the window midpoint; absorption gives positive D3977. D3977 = 5.2 angstrom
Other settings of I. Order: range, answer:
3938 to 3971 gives 6.344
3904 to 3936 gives 5.486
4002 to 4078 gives 16.48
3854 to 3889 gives 7.299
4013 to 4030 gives 18.99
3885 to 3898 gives 9.569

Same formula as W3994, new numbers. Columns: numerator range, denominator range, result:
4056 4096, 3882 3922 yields 1.59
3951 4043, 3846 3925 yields 1.53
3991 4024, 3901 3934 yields 1.73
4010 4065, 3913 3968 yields 1.85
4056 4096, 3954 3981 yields 1.81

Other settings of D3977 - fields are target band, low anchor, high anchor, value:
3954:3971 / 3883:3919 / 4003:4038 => 6.36 angstrom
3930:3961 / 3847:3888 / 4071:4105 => 5.74 angstrom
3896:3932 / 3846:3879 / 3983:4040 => 1.71 angstrom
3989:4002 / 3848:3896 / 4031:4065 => -1.99 angstrom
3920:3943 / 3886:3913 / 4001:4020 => 9.54 angstrom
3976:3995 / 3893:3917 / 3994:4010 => 1.42 angstrom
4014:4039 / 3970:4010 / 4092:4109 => -3.23 angstrom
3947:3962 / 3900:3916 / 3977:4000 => 2.36 angstrom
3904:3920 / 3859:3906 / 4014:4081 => -1.73 angstrom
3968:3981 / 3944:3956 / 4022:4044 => 3.66 angstrom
